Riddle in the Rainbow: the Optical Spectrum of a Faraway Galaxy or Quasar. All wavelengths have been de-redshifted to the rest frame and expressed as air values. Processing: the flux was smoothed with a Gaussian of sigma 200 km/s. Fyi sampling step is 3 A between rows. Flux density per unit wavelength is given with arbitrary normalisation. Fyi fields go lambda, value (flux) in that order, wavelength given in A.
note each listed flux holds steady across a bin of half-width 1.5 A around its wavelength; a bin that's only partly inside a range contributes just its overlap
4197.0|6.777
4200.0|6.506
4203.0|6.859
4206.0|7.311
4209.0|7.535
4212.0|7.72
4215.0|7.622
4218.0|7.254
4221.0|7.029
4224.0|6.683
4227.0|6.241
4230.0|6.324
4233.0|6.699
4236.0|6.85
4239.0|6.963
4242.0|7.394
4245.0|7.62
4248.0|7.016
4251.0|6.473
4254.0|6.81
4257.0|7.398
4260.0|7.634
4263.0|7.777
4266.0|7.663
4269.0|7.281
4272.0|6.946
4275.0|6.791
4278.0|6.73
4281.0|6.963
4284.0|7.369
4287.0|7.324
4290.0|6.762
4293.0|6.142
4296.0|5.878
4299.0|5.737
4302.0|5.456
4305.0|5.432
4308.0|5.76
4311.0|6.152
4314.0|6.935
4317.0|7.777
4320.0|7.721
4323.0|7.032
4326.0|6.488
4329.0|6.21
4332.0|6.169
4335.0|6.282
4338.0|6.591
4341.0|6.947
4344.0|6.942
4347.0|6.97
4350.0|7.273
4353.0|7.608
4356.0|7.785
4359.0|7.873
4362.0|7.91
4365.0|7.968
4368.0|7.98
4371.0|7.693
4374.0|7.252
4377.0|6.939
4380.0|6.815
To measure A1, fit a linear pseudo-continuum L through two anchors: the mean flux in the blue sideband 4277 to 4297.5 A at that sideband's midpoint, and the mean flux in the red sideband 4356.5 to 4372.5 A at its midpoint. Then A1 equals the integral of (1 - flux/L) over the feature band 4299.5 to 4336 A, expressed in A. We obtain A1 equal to 3.8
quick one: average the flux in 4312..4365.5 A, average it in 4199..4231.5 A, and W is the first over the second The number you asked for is 1.01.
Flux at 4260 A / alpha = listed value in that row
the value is 7.634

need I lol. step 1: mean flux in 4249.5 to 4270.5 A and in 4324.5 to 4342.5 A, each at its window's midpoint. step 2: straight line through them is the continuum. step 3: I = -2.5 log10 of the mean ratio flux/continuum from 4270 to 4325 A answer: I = 0.04 mag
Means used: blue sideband 7.29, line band 6.61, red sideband 6.45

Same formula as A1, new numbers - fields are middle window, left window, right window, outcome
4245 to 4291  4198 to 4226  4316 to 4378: 0.1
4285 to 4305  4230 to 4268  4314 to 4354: 2.4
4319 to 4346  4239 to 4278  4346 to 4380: 2.7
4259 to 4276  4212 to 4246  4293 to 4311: -2.7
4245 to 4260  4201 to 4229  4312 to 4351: -0.1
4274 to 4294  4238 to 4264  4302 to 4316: -1.0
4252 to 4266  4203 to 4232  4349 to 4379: -0.3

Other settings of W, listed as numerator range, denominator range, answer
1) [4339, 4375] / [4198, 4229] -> 1.06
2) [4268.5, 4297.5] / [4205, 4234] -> 0.97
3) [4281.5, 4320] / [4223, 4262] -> 0.93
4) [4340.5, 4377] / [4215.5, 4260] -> 1.08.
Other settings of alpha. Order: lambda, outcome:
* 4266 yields 7.663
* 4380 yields 6.815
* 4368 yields 7.98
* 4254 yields 6.81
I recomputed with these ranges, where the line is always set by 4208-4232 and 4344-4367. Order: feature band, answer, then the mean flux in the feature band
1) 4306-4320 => 0.11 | 6.73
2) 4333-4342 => 0.15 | 6.56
